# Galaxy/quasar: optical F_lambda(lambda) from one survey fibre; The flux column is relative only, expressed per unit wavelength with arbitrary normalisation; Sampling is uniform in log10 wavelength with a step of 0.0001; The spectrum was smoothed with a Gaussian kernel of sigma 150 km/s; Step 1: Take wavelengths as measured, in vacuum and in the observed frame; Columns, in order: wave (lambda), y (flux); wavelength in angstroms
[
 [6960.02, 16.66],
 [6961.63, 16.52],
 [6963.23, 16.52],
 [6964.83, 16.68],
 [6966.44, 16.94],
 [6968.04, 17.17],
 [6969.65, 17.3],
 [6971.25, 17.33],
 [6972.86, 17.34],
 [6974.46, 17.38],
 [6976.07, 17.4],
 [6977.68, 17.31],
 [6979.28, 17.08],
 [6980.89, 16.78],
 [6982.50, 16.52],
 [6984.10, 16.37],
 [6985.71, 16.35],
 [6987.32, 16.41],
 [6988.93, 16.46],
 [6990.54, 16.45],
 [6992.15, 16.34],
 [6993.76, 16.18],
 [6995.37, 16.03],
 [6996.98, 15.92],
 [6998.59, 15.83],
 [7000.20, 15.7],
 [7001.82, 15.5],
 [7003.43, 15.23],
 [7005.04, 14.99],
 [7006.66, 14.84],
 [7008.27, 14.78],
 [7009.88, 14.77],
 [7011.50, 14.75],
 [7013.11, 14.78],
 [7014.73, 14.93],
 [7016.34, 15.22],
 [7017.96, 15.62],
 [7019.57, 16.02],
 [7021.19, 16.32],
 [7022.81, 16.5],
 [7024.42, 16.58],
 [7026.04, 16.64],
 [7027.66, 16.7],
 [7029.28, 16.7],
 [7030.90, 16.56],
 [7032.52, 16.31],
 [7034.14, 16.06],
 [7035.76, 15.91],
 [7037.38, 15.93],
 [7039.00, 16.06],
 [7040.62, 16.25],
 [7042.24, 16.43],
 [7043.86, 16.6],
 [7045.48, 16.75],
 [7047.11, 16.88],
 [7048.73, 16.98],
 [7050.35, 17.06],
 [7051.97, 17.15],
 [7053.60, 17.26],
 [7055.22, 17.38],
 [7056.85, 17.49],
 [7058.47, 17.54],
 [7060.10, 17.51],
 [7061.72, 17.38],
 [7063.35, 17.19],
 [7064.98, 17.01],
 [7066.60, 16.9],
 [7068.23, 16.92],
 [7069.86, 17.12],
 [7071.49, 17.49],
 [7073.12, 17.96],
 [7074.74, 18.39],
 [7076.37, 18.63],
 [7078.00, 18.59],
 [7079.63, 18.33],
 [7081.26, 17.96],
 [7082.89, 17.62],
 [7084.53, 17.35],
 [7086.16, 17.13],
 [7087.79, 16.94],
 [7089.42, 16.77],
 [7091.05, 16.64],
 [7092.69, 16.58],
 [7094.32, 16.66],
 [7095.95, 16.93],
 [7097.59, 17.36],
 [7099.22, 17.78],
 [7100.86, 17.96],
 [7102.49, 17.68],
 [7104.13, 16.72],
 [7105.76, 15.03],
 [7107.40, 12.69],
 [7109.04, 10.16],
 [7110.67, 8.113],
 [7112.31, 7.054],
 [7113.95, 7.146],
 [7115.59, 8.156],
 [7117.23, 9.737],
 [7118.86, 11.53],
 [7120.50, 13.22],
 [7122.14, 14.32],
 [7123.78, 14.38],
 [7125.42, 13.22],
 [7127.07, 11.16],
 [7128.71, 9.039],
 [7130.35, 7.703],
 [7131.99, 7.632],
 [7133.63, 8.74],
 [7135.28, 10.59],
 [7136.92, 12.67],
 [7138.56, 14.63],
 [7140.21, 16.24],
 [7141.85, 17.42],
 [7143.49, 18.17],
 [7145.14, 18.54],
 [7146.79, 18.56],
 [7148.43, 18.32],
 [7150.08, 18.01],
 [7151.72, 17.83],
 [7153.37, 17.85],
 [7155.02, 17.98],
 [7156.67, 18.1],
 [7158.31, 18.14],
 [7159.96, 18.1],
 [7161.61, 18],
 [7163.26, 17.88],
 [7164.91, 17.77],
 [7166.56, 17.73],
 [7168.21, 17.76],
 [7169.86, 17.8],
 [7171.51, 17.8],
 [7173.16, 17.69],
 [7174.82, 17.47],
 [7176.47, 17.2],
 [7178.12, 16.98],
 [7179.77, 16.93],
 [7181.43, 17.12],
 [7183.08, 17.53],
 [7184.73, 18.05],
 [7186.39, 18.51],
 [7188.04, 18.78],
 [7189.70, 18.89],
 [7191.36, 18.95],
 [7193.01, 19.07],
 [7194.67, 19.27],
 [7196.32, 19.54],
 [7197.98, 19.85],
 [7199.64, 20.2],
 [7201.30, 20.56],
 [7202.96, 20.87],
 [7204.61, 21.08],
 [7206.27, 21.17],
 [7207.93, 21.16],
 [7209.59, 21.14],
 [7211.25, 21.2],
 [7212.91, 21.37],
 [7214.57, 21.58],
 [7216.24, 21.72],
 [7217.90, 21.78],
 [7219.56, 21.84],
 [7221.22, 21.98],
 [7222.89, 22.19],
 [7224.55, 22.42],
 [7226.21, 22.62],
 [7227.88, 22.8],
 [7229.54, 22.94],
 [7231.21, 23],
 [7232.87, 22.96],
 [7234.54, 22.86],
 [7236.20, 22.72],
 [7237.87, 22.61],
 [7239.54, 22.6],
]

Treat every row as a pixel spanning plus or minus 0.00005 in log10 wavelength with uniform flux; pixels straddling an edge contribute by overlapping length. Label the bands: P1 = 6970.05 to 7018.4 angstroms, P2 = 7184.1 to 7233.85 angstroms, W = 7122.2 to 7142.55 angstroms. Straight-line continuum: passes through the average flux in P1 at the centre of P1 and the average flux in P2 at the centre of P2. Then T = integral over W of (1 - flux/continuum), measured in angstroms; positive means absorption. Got 7.6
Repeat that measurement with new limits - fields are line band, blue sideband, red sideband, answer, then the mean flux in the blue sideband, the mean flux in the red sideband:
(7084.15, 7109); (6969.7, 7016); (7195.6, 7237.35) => 2.92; 16.1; 21.7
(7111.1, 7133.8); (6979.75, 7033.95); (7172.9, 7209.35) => 9.70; 15.9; 19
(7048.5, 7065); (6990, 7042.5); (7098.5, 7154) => -2.58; 15.8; 13.5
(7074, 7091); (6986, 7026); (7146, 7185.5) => -1.04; 15.7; 17.8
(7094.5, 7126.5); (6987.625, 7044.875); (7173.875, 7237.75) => 8.75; 15.9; 20.5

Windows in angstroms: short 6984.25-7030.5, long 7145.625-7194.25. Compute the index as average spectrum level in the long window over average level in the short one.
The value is 1.14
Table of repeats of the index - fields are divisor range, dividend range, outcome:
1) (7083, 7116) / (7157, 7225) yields 1.32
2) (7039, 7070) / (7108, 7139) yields 0.61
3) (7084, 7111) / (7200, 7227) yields 1.35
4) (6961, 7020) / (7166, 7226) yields 1.22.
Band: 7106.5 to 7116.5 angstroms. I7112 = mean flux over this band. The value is 8.93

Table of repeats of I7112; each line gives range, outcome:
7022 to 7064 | 16.8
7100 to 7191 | 15.2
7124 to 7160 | 14.9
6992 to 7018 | 15.3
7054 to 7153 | 15.2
